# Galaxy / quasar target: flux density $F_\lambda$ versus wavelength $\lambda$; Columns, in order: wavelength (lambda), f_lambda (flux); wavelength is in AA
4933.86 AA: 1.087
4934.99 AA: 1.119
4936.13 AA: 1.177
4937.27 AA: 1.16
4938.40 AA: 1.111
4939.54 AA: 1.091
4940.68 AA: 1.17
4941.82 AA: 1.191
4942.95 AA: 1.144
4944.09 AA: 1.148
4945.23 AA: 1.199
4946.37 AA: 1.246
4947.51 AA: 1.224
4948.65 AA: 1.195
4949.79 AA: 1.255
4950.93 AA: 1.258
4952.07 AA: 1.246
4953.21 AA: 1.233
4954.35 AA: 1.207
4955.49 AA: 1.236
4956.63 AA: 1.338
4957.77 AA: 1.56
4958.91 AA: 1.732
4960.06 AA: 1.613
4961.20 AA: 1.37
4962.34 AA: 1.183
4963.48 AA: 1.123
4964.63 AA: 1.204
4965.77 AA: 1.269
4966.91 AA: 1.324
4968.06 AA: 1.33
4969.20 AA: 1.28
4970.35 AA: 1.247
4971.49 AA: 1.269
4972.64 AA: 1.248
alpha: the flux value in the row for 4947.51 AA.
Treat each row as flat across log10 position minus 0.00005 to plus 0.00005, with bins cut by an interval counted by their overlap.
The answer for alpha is 1.224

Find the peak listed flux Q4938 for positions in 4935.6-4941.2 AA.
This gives 1.177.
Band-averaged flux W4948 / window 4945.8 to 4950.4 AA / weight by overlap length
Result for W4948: 1.23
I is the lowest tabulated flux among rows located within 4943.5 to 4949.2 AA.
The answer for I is 1.148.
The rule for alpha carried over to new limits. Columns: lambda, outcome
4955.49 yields 1.236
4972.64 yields 1.248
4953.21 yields 1.233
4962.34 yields 1.183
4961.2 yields 1.37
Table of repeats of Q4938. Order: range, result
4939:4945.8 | 1.199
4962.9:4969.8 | 1.33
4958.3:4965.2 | 1.732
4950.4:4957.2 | 1.338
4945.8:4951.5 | 1.258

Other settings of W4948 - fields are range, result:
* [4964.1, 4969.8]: 1.28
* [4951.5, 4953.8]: 1.24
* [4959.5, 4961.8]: 1.49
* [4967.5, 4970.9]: 1.29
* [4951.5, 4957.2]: 1.25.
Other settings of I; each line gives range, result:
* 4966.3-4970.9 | 1.247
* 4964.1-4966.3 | 1.204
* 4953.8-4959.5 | 1.207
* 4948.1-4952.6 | 1.195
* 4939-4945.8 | 1.091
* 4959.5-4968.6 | 1.123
